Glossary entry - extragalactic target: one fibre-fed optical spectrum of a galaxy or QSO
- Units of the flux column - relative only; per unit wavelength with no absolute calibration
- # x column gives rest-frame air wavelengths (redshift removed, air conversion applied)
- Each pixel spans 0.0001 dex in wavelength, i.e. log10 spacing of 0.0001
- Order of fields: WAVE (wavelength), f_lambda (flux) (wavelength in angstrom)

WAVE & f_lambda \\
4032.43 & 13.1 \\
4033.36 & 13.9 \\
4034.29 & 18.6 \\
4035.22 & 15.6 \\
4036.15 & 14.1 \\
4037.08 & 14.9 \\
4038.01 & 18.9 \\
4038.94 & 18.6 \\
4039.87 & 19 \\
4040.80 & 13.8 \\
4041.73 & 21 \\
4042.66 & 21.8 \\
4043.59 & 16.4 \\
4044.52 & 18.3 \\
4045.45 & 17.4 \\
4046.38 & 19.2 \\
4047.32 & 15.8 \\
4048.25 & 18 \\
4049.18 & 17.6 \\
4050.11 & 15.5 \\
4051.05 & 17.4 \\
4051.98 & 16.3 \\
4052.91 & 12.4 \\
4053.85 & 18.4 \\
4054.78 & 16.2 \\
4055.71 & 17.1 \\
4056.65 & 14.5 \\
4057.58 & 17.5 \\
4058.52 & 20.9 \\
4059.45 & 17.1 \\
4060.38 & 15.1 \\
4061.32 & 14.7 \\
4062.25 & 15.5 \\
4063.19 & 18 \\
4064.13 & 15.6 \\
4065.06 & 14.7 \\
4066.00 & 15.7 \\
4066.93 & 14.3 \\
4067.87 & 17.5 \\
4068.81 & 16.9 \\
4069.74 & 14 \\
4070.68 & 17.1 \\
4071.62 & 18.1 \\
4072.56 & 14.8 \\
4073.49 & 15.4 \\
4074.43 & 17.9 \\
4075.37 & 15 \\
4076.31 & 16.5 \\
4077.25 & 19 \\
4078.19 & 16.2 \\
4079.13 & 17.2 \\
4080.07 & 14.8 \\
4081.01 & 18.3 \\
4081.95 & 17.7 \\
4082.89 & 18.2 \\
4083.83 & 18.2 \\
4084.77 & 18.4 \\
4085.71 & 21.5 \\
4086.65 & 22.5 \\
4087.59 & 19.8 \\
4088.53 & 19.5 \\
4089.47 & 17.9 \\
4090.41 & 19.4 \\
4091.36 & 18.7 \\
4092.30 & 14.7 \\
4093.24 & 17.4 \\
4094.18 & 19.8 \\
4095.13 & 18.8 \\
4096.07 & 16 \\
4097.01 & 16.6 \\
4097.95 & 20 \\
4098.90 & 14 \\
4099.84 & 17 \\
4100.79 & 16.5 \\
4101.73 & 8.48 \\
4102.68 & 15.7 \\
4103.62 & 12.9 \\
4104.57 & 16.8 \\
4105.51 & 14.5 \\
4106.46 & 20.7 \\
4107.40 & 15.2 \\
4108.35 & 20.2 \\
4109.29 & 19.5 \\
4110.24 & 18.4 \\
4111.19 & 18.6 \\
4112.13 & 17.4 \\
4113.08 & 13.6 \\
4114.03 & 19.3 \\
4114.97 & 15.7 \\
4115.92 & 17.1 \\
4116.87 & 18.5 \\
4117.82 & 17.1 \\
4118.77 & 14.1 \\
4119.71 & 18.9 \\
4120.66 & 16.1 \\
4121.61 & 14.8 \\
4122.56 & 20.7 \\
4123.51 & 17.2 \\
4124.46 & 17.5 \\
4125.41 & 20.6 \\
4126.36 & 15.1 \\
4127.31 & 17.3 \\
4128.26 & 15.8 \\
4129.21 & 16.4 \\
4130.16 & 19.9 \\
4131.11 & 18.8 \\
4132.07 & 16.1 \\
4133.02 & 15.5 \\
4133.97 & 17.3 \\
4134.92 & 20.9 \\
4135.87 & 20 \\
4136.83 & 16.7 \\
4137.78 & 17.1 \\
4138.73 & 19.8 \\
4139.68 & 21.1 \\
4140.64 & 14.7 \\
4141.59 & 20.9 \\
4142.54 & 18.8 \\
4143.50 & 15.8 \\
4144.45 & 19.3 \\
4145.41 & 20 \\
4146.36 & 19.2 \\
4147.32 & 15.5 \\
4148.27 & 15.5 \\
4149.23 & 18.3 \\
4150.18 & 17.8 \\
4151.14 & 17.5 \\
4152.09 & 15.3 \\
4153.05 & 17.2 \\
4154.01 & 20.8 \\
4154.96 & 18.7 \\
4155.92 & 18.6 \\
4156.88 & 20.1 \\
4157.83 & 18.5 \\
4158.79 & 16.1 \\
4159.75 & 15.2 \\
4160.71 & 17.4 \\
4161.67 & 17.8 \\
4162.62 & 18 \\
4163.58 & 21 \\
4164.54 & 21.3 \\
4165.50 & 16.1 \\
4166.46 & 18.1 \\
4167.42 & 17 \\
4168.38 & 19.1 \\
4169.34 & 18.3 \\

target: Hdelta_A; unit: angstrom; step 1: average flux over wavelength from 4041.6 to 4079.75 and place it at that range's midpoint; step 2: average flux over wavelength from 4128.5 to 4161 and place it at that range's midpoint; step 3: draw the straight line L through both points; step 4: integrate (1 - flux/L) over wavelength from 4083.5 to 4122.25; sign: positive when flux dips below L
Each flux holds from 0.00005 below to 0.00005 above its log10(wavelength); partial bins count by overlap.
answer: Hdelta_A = 0.00 angstrom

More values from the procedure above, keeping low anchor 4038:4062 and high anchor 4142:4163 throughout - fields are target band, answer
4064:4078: 0.94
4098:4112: 0.86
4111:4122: 0.54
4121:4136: -0.01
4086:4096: -0.76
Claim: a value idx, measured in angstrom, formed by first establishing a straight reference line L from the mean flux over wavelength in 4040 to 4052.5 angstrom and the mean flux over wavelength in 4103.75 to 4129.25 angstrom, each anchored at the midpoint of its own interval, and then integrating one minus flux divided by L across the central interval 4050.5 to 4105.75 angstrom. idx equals 2.0 angstrom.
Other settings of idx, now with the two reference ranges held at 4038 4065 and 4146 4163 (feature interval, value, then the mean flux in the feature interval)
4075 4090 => -0.8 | 18.2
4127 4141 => -0.3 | 17.9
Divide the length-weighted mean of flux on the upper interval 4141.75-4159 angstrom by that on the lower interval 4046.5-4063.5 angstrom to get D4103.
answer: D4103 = 1.1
